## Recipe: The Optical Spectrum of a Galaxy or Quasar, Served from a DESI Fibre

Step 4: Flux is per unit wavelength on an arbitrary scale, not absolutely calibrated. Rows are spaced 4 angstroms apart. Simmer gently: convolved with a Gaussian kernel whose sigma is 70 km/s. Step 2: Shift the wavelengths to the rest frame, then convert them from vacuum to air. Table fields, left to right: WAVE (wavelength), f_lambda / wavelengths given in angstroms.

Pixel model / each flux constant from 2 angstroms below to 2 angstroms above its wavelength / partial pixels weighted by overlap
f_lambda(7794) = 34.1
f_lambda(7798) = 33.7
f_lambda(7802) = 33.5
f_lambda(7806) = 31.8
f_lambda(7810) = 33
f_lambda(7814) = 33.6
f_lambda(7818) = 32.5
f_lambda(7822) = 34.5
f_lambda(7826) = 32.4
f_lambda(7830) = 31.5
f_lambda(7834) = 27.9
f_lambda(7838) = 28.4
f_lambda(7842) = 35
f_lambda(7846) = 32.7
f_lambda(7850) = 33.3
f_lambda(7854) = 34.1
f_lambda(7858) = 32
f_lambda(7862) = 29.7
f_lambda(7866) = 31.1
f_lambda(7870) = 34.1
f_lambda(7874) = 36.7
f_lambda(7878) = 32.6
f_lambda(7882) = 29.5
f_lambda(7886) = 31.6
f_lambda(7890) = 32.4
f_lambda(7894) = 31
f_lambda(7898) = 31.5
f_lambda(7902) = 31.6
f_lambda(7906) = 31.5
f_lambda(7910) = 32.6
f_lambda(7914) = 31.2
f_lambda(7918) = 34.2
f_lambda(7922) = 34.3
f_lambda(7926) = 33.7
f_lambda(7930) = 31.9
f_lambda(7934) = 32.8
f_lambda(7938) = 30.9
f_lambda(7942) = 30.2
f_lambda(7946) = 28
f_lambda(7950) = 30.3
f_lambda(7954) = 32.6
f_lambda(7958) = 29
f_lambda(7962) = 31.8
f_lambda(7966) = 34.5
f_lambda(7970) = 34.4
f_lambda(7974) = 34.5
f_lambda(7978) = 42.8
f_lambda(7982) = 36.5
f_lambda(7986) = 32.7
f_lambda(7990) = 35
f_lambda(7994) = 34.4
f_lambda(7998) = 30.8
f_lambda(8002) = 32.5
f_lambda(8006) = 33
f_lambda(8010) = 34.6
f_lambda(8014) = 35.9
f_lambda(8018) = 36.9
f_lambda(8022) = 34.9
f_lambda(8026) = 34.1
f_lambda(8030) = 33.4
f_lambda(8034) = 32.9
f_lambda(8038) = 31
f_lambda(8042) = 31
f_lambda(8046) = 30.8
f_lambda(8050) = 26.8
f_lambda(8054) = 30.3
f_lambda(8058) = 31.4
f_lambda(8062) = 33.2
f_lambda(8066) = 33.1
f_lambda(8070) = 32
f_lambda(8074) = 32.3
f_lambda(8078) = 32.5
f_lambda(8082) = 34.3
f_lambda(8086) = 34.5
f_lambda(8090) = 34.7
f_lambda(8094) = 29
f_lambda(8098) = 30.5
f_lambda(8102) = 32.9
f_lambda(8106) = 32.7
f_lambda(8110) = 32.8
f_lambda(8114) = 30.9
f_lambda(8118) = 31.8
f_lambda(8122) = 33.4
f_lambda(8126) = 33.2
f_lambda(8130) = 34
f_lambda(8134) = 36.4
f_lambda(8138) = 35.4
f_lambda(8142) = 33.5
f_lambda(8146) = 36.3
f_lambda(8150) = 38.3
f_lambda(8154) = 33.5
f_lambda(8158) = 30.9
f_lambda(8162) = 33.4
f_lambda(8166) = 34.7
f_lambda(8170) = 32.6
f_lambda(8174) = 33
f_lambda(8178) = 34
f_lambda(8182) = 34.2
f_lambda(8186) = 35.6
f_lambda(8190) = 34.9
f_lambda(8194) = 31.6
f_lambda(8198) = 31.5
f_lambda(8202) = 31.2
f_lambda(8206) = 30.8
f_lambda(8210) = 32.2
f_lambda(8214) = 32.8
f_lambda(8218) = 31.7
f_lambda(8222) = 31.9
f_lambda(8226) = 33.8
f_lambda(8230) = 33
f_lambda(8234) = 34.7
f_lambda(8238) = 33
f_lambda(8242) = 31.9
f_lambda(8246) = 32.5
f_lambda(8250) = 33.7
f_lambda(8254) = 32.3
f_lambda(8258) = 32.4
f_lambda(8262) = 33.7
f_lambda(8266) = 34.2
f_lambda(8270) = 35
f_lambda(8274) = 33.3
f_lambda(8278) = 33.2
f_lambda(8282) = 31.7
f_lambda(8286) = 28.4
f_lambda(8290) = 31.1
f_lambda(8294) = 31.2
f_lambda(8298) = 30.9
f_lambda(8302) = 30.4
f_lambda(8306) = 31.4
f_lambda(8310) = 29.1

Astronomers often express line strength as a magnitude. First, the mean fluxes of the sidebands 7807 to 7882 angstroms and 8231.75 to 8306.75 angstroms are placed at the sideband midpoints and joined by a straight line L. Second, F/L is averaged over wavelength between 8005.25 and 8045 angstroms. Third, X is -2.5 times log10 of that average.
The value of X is -0.04 mag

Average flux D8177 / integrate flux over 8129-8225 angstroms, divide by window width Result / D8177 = 33.5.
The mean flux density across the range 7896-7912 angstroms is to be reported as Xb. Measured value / 31.8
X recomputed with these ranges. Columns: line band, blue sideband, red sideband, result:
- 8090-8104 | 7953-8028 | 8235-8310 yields 0.07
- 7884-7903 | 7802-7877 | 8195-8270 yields 0.03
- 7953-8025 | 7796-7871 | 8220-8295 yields -0.06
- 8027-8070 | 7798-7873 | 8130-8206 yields 0.06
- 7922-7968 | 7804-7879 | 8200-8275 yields 0.03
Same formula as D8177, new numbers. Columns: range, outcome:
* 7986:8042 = 33.7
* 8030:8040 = 32.2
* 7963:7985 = 36.1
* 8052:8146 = 32.9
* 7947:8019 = 33.9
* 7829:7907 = 31.9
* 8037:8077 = 31.2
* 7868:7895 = 32.6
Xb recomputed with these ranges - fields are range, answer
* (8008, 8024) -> 35.6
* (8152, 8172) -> 33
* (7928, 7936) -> 32.3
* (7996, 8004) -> 31.6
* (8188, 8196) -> 33.2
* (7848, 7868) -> 32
